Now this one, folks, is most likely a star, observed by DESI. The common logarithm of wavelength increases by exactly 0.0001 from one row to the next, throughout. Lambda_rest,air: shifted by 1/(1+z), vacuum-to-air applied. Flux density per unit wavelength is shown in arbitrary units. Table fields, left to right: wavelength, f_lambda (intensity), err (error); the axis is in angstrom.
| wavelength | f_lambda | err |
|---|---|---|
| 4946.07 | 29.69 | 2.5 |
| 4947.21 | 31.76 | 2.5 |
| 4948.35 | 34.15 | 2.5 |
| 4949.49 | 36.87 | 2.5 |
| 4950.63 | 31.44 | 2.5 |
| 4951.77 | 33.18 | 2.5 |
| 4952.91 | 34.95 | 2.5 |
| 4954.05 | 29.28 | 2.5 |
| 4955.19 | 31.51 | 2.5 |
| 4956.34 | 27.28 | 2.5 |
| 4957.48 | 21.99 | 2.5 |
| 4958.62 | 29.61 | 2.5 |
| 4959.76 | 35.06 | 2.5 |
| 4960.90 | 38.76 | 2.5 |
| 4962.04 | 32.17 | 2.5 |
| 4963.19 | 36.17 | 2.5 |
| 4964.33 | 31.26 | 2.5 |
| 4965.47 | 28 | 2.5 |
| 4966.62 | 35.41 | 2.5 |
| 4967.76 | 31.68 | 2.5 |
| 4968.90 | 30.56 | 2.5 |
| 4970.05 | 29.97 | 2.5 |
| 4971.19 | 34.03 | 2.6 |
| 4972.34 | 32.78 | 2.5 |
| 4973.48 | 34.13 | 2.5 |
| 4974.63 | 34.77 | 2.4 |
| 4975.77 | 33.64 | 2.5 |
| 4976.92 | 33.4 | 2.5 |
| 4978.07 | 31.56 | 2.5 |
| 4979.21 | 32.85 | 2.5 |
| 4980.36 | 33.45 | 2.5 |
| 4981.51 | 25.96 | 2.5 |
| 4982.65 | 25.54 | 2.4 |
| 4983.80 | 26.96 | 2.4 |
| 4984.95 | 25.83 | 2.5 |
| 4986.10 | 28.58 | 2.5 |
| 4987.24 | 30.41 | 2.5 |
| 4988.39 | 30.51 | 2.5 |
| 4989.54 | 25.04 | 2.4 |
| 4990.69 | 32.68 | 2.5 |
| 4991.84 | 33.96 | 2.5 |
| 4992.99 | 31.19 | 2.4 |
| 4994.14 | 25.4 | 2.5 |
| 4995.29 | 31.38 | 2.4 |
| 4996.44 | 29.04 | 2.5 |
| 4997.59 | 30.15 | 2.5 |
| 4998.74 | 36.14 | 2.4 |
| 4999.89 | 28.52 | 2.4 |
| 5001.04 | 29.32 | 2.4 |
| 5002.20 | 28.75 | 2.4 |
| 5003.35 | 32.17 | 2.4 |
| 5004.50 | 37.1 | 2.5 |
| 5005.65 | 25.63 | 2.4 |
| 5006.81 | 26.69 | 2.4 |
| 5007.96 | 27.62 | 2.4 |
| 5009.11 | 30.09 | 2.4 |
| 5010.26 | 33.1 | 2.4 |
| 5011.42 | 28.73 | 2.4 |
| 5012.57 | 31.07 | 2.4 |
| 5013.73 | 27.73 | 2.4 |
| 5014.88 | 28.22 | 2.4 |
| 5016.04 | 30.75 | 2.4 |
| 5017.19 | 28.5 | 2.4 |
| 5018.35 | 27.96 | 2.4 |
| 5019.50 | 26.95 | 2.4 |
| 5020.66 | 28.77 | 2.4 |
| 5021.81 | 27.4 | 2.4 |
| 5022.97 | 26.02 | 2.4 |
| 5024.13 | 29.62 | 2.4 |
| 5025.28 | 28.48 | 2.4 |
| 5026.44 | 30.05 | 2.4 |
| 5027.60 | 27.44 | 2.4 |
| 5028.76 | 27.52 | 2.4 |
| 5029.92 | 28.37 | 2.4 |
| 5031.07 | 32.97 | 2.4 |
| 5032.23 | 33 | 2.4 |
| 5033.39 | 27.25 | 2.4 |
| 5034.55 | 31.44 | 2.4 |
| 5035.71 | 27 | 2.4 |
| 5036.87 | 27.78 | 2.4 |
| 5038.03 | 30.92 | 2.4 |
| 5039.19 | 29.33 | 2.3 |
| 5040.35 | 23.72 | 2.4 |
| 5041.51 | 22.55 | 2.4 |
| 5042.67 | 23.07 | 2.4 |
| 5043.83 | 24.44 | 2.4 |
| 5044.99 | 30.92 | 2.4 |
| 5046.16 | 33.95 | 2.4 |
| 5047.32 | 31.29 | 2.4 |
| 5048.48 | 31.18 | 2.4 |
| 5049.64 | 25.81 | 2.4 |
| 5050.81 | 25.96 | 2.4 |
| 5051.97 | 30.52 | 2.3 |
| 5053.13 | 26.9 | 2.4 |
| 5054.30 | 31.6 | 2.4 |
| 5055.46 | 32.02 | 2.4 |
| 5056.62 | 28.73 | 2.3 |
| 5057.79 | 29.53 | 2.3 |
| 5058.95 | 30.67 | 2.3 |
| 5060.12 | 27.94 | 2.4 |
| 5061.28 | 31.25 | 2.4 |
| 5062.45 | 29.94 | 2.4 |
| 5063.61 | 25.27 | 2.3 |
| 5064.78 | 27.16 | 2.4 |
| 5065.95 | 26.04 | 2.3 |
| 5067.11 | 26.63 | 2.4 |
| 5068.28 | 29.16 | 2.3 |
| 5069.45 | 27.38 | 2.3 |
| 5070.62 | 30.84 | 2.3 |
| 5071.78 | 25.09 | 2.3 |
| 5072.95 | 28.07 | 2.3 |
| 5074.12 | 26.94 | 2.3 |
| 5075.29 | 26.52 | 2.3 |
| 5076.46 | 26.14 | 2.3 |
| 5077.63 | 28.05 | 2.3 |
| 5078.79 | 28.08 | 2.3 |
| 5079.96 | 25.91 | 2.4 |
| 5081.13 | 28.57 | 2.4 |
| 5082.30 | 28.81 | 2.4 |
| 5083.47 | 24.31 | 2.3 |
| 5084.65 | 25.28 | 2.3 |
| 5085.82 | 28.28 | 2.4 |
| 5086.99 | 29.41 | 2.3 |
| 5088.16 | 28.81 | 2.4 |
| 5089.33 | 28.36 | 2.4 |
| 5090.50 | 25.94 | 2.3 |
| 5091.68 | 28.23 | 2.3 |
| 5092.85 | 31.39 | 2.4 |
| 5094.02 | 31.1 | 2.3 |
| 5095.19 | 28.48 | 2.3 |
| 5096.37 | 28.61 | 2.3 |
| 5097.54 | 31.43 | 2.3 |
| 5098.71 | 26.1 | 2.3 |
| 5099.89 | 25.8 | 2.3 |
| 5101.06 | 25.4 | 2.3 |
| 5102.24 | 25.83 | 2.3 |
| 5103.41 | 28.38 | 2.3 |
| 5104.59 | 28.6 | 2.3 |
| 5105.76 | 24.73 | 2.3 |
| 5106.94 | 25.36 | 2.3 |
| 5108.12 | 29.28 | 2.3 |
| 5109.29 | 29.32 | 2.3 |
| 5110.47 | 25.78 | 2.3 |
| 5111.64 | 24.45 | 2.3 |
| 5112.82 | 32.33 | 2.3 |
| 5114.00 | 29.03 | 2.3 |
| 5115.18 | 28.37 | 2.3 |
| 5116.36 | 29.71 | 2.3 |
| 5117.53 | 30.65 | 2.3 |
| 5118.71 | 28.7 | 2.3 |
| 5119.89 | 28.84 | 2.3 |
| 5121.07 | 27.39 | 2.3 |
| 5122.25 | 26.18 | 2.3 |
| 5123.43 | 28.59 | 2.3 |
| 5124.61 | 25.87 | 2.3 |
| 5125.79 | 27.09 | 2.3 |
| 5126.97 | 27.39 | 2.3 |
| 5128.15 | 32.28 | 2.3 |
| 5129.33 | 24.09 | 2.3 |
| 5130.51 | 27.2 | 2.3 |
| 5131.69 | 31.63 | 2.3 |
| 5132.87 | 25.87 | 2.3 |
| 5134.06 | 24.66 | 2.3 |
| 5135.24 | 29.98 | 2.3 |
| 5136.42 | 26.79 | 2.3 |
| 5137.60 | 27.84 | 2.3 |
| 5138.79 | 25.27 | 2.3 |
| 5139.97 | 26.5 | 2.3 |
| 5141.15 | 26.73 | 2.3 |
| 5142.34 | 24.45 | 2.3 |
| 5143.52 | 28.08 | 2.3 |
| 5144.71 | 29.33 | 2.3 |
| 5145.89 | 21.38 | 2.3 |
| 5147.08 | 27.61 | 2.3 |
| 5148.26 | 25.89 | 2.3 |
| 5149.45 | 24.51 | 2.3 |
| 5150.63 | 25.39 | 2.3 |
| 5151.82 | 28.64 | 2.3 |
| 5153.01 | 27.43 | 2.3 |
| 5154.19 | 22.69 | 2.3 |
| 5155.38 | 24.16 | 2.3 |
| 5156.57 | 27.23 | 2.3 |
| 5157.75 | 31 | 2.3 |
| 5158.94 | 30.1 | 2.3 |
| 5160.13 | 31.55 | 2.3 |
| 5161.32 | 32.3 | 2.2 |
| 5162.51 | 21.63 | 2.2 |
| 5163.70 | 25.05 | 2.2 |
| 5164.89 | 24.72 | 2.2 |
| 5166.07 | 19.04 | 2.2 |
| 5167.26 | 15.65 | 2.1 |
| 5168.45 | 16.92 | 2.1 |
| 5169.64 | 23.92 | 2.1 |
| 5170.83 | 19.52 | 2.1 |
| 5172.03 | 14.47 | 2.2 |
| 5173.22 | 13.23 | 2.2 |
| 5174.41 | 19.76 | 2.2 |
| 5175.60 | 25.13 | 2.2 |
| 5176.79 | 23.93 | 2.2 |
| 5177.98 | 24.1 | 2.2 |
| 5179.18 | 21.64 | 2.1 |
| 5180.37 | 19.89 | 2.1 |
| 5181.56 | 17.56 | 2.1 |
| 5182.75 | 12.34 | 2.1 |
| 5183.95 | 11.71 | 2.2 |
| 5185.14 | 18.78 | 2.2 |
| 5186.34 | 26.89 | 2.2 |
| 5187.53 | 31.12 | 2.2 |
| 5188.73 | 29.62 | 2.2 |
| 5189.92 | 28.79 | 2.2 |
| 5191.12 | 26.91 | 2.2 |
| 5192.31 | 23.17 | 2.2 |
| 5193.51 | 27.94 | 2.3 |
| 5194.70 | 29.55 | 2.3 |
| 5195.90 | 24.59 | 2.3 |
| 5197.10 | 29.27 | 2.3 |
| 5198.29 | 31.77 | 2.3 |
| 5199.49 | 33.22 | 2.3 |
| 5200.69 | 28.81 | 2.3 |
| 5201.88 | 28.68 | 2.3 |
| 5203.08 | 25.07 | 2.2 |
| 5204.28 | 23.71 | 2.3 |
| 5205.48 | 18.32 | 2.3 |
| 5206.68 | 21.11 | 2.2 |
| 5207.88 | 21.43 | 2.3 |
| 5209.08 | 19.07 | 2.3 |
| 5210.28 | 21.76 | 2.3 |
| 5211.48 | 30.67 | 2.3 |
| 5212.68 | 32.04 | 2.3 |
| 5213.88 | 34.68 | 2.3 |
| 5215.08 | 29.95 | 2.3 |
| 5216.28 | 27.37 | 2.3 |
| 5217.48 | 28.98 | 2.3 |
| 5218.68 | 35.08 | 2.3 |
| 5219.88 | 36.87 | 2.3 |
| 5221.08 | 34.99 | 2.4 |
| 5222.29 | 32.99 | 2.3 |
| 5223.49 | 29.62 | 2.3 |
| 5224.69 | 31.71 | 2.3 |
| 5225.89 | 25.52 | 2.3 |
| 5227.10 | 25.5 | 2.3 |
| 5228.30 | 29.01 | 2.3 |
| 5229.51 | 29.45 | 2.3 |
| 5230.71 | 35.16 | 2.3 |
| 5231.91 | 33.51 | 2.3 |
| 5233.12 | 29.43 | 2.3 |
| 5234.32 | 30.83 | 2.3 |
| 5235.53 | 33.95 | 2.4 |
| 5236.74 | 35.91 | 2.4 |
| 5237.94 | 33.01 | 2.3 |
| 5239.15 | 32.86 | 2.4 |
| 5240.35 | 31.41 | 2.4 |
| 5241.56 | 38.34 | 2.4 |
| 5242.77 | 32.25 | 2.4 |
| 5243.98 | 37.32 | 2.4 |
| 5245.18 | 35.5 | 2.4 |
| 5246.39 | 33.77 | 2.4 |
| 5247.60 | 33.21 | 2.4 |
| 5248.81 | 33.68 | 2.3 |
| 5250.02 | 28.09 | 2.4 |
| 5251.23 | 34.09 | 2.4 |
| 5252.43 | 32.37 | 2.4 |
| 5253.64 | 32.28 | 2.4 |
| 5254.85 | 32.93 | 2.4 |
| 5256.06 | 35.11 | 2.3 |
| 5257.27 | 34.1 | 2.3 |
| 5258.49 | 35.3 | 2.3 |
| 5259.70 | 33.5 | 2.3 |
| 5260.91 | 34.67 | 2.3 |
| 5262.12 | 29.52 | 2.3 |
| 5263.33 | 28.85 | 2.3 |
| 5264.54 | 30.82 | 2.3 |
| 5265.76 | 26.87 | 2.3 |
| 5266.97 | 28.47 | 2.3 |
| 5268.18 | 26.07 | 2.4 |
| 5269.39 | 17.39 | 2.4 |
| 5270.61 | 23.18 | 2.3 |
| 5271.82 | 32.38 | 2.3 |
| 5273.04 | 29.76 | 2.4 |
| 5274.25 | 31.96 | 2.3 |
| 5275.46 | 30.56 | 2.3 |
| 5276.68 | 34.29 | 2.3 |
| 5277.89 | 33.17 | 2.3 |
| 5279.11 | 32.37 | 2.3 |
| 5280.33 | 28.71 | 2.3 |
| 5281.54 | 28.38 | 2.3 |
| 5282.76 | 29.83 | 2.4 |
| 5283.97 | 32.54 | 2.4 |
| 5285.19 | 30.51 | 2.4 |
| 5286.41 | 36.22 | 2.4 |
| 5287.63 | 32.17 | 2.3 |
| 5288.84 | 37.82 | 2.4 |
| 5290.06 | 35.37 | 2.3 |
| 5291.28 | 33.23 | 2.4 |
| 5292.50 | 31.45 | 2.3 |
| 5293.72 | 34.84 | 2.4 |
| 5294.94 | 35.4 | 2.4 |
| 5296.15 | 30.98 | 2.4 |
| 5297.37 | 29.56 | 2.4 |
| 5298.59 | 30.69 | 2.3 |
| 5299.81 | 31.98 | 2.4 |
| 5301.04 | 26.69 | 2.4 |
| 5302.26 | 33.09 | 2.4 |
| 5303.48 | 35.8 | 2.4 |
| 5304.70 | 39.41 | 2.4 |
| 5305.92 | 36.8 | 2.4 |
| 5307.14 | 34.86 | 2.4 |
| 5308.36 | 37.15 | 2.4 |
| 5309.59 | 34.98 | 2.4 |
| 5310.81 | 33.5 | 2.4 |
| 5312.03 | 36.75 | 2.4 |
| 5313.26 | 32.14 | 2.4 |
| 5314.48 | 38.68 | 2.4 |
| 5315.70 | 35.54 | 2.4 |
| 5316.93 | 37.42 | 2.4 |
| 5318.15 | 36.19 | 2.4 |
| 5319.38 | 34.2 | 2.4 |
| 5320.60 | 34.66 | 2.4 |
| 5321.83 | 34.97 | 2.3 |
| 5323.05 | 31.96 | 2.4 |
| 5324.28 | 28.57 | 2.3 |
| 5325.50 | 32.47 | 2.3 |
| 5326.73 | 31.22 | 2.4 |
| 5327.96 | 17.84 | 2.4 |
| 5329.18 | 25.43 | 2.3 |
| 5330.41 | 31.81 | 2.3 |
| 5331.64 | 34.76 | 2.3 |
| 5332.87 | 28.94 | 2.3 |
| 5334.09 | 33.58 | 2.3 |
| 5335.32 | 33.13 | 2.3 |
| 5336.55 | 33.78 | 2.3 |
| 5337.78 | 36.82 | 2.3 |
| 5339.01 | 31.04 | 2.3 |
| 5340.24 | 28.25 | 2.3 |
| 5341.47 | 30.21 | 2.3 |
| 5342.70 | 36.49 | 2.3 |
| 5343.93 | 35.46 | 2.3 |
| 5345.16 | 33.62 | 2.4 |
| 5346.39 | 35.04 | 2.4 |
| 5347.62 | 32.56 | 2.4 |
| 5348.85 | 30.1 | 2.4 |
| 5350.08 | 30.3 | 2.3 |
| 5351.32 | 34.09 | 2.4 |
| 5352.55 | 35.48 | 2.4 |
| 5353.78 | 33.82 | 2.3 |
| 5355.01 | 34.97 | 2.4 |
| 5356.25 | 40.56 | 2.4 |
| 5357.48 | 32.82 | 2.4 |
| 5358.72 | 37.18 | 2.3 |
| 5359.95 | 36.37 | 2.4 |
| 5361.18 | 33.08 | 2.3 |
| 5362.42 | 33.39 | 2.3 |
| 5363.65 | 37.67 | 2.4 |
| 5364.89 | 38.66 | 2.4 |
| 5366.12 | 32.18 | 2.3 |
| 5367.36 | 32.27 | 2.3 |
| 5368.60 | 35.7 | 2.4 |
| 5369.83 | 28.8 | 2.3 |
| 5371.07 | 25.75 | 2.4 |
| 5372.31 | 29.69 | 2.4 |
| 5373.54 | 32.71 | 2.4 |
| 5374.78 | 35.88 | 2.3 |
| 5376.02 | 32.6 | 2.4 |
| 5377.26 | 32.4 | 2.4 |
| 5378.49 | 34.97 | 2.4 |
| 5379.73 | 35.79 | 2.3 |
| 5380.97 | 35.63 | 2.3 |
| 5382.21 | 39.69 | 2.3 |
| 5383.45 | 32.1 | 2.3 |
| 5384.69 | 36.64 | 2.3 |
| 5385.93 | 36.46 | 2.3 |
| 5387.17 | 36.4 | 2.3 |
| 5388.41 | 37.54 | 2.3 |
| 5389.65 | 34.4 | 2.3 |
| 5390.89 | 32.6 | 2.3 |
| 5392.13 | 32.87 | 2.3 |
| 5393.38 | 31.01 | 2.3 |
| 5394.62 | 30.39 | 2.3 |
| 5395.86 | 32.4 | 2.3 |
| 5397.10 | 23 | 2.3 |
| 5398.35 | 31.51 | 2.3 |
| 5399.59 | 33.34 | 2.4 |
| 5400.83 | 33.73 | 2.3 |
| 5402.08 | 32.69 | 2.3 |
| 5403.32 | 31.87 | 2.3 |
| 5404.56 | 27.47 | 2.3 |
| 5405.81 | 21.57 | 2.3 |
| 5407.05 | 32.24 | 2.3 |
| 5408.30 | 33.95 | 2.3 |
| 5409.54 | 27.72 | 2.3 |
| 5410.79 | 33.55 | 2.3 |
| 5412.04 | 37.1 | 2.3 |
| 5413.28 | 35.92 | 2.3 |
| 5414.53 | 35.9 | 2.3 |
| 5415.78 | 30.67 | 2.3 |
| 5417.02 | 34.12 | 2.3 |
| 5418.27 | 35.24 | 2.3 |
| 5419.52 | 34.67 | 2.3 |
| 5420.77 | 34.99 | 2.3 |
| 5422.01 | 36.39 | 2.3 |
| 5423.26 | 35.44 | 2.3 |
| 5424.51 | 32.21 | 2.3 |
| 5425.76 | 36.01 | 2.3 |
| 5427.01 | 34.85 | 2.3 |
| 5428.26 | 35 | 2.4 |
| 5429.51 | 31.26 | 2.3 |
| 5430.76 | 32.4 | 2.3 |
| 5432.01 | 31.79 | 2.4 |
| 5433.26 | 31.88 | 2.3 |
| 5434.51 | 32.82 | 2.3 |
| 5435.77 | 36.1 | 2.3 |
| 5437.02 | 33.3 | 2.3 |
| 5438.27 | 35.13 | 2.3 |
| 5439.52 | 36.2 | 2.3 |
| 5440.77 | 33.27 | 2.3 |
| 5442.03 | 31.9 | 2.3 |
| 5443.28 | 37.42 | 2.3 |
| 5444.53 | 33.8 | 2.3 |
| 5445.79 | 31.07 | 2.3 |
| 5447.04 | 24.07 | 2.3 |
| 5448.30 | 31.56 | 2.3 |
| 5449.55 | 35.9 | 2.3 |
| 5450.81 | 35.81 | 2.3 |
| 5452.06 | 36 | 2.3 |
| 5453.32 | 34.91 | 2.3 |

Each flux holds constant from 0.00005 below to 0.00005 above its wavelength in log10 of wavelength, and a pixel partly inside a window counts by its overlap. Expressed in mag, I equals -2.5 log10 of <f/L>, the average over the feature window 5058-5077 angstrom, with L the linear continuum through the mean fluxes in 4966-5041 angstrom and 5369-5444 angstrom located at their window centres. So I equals 0.10 mag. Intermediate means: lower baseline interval 29.9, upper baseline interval 33.2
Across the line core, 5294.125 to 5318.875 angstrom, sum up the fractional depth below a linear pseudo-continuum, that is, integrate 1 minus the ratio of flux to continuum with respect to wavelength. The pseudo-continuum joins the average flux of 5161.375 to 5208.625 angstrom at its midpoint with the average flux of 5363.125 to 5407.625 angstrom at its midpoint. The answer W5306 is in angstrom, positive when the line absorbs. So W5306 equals -4.59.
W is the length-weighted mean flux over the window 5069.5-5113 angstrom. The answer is 27.6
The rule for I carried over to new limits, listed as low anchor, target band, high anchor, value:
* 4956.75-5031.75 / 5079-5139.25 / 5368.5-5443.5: 0.120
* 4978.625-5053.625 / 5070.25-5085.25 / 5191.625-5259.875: 0.092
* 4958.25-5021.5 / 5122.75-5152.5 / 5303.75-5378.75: 0.182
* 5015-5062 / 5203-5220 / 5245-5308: 0.158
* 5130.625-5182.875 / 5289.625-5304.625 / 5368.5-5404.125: -0.105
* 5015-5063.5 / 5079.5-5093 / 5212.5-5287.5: 0.065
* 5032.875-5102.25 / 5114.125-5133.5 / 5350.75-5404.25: 0.037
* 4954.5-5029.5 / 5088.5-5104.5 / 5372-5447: 0.105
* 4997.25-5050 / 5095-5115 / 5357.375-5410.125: 0.089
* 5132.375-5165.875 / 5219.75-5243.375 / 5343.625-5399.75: -0.099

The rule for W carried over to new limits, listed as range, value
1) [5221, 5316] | 32.3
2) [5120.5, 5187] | 24.4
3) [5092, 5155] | 27.4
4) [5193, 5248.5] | 30.1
